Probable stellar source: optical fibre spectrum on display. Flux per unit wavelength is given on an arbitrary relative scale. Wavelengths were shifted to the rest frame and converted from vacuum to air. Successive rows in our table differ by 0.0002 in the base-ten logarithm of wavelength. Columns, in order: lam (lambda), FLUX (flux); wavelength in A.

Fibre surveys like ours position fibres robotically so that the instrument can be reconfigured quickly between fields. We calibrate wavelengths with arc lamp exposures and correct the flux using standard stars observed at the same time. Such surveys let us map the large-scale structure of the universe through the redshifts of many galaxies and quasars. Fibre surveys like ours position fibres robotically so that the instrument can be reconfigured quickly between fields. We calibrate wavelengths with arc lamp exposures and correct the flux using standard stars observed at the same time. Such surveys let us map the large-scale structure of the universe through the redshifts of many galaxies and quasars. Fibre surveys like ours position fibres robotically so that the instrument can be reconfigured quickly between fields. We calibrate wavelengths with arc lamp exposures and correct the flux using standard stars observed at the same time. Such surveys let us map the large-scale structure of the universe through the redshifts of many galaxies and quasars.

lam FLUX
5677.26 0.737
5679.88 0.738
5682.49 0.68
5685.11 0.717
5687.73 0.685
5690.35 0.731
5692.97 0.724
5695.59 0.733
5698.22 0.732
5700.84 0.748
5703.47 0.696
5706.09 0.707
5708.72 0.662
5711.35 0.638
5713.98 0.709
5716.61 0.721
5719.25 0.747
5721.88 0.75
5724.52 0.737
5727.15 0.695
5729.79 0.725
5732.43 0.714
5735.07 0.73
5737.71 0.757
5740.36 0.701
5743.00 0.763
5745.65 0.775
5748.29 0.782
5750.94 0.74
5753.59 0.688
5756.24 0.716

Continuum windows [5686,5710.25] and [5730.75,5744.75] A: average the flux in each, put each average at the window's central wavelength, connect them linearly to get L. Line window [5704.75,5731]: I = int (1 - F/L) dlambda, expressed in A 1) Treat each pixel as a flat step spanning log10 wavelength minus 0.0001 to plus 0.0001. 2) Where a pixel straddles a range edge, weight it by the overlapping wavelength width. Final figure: 0.51 A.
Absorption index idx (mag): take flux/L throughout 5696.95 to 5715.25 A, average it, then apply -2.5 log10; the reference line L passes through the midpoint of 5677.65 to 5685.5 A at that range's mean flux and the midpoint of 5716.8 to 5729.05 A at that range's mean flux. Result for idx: 0.04 mag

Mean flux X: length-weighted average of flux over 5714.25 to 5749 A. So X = 0.737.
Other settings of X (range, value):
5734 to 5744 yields 0.737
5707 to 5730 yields 0.709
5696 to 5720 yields 0.707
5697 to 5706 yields 0.723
